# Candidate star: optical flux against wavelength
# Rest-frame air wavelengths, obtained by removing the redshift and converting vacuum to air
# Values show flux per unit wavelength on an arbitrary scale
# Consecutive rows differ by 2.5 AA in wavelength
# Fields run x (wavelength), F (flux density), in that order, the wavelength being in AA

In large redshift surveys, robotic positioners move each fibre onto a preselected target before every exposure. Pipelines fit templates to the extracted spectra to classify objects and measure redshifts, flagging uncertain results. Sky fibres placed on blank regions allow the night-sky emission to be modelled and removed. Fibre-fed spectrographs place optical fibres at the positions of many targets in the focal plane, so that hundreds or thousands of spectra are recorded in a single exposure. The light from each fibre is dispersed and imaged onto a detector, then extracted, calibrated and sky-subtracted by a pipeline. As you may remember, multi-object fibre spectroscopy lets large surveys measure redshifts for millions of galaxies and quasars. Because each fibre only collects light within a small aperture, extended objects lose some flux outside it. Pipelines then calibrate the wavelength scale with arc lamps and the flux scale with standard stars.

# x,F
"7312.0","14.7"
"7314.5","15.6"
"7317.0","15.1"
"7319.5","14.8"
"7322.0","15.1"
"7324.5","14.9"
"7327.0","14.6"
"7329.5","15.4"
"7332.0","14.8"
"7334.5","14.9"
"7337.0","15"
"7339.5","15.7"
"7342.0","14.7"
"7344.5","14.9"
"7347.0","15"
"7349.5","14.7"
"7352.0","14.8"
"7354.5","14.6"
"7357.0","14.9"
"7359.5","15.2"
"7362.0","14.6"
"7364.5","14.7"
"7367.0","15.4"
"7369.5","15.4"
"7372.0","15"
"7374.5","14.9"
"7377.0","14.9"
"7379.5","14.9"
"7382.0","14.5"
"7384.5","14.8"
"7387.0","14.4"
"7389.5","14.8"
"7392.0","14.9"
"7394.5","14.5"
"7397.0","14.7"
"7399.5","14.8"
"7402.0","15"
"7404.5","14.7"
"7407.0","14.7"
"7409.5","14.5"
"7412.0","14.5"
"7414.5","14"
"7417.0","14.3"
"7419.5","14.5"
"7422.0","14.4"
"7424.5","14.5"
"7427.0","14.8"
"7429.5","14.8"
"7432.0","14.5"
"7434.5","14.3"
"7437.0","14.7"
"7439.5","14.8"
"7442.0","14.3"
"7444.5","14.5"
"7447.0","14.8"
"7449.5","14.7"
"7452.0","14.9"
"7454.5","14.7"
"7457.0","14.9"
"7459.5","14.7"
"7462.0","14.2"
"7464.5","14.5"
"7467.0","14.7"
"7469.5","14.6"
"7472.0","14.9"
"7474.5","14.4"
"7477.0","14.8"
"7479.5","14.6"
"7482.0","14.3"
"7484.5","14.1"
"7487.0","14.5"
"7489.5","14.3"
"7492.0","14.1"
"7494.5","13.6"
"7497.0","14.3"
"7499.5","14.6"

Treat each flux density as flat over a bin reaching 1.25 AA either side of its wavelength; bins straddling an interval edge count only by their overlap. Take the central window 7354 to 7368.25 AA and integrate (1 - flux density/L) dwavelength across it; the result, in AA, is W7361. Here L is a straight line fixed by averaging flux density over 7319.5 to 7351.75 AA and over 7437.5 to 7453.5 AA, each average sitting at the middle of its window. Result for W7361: 0.0 AA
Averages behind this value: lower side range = 15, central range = 14.9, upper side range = 14.7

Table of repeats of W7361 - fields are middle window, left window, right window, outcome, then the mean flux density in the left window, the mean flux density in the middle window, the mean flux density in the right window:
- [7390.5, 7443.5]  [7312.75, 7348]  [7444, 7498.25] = 0.5 AA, 15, 14.6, 14.5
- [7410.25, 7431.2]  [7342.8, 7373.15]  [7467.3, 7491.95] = 0.3 AA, 14.9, 14.5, 14.5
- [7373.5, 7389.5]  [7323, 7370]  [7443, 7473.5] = 0.1 AA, 15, 14.7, 14.7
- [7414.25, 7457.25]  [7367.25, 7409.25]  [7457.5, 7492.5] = 0.2 AA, 14.8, 14.6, 14.5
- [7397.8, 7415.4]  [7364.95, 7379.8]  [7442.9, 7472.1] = 0.3 AA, 15.1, 14.6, 14.7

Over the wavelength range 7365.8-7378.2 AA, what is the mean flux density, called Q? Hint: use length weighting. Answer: 15.1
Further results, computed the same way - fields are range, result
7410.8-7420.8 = 14.3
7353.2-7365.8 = 14.8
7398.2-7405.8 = 14.8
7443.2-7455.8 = 14.7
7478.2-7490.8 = 14.4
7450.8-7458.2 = 14.8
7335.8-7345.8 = 15.1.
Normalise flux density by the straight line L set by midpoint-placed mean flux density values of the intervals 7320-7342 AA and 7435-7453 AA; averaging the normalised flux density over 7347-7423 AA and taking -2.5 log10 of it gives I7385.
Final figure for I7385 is 0.01 mag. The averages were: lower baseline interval 15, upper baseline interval 14.7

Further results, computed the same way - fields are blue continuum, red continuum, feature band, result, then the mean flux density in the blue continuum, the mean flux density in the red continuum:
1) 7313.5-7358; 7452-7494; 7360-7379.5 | -0.010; 15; 14.5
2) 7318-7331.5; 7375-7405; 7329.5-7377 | -0.007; 15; 14.7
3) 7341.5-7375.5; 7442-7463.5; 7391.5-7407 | 0.004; 14.9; 14.7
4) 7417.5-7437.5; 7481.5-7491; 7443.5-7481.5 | -0.019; 14.5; 14.3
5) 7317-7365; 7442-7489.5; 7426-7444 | 0.005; 14.9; 14.6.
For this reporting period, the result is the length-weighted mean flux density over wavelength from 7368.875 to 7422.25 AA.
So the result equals 14.7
